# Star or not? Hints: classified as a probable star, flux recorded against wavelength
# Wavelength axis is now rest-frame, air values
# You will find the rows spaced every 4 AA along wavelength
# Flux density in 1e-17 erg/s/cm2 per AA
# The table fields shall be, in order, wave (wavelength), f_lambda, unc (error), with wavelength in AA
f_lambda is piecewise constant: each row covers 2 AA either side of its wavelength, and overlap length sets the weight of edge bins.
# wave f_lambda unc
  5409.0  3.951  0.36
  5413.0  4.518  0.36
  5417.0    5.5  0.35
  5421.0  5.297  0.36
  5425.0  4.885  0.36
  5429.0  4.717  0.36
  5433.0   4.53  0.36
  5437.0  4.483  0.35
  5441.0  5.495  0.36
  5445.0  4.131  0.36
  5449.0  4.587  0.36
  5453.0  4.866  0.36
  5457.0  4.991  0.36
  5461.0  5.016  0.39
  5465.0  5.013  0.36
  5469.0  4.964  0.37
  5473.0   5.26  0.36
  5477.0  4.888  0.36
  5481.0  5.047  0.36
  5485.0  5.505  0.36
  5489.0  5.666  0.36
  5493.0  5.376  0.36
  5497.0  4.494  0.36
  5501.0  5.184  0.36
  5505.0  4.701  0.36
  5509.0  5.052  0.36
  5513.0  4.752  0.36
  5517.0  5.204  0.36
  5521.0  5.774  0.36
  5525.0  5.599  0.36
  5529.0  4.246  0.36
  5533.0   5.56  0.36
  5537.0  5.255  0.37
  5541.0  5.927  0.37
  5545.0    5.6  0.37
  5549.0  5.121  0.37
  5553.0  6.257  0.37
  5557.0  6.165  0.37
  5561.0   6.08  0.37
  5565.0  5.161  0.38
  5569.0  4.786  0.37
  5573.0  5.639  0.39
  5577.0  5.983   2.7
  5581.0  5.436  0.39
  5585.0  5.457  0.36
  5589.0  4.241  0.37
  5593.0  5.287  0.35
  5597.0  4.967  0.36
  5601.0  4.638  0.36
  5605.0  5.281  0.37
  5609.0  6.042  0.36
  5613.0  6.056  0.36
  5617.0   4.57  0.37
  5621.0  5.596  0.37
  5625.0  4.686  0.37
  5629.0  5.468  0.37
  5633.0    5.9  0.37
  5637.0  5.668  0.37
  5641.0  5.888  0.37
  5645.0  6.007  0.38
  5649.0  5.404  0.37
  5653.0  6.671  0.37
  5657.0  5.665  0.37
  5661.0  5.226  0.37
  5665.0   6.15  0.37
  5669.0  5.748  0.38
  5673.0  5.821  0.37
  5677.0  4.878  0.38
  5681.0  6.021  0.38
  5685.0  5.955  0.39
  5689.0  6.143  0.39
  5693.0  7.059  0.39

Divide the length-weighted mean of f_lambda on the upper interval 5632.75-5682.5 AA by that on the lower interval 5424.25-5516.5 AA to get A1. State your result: 1.17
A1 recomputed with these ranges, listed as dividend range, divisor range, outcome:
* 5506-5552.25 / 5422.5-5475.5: 1.09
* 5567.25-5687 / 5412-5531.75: 1.10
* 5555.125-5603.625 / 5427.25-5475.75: 1.10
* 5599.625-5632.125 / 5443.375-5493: 1.06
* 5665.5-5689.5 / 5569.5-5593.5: 1.09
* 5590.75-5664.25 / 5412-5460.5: 1.14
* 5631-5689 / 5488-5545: 1.11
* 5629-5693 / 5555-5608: 1.10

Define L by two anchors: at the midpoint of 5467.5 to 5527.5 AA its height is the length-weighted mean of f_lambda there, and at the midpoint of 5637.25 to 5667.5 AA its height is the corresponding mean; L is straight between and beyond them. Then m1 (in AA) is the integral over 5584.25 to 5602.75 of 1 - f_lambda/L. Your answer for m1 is 2.3 AA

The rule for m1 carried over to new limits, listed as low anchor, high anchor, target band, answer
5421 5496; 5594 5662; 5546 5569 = -1.6 AA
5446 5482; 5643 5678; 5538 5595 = -1.6 AA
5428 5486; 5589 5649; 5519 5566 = -3.8 AA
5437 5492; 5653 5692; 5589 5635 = 2.6 AA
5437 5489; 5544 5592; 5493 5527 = 0.7 AA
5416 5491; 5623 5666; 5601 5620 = 0.6 AA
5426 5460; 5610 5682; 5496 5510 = 0.4 AA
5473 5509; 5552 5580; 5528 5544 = 0.4 AA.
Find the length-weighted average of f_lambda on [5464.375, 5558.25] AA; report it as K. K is 5.27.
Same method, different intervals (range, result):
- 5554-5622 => 5.39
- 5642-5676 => 5.81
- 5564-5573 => 5.1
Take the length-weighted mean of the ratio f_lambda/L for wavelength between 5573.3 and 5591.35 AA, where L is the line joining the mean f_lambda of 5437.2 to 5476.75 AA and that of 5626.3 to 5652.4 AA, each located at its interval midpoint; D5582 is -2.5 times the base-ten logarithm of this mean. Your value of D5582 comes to 0.03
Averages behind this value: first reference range 4.9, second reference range 5.75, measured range 5.31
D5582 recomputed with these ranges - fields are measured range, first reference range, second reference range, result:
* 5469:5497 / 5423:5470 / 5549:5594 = -0.044 mag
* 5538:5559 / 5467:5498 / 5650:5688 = -0.077 mag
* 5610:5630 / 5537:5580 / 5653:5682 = 0.074 mag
